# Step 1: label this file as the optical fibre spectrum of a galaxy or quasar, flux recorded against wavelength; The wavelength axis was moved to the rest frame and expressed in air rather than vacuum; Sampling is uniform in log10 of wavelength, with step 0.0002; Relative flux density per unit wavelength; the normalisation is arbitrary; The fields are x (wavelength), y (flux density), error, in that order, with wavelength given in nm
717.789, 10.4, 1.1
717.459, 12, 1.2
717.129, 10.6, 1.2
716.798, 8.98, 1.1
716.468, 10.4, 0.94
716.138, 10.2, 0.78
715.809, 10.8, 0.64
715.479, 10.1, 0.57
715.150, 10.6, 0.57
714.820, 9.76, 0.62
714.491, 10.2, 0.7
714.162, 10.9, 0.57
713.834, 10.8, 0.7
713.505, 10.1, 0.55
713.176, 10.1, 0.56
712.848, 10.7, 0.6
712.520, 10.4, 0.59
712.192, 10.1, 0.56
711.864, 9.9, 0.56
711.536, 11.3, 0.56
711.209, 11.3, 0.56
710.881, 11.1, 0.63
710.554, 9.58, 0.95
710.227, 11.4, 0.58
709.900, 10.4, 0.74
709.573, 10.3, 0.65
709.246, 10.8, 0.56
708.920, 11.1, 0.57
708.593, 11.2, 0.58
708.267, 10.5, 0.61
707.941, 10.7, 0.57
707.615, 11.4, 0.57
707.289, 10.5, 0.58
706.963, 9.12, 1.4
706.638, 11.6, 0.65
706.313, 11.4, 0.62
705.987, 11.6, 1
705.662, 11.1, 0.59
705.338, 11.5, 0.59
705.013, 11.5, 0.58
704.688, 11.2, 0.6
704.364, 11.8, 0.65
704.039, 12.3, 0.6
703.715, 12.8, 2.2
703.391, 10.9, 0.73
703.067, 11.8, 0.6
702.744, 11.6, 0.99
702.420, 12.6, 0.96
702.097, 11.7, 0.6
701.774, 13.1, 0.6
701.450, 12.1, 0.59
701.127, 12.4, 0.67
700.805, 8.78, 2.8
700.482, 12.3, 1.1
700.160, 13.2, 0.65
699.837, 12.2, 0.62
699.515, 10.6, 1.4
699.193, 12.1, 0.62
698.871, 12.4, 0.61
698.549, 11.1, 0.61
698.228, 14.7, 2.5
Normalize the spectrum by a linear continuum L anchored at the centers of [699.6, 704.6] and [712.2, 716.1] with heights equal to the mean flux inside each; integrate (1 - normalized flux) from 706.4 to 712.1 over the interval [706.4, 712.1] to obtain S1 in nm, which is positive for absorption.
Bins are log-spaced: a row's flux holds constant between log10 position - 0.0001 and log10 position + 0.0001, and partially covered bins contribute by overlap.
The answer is 0.15 nm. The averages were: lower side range 11.9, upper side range 10.4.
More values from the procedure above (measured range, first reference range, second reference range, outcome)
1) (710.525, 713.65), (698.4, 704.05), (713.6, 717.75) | 0.09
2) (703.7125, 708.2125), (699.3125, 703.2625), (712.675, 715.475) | 0.03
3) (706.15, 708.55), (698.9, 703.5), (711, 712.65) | 0.08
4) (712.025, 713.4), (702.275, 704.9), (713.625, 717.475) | 0.05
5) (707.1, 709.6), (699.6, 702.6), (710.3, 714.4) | 0.05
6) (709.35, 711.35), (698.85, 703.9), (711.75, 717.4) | 0.03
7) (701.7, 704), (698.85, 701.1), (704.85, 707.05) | -0.12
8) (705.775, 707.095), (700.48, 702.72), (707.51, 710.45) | 0.02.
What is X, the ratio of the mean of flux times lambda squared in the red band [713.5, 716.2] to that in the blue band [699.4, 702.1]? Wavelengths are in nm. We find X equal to 0.91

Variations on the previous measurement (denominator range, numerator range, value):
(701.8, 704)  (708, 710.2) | 0.91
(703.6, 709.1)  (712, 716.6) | 0.94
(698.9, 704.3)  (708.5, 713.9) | 0.91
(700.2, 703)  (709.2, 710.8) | 0.91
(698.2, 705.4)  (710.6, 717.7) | 0.91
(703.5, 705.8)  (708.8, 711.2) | 0.93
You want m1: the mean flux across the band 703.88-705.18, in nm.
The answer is 11.7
